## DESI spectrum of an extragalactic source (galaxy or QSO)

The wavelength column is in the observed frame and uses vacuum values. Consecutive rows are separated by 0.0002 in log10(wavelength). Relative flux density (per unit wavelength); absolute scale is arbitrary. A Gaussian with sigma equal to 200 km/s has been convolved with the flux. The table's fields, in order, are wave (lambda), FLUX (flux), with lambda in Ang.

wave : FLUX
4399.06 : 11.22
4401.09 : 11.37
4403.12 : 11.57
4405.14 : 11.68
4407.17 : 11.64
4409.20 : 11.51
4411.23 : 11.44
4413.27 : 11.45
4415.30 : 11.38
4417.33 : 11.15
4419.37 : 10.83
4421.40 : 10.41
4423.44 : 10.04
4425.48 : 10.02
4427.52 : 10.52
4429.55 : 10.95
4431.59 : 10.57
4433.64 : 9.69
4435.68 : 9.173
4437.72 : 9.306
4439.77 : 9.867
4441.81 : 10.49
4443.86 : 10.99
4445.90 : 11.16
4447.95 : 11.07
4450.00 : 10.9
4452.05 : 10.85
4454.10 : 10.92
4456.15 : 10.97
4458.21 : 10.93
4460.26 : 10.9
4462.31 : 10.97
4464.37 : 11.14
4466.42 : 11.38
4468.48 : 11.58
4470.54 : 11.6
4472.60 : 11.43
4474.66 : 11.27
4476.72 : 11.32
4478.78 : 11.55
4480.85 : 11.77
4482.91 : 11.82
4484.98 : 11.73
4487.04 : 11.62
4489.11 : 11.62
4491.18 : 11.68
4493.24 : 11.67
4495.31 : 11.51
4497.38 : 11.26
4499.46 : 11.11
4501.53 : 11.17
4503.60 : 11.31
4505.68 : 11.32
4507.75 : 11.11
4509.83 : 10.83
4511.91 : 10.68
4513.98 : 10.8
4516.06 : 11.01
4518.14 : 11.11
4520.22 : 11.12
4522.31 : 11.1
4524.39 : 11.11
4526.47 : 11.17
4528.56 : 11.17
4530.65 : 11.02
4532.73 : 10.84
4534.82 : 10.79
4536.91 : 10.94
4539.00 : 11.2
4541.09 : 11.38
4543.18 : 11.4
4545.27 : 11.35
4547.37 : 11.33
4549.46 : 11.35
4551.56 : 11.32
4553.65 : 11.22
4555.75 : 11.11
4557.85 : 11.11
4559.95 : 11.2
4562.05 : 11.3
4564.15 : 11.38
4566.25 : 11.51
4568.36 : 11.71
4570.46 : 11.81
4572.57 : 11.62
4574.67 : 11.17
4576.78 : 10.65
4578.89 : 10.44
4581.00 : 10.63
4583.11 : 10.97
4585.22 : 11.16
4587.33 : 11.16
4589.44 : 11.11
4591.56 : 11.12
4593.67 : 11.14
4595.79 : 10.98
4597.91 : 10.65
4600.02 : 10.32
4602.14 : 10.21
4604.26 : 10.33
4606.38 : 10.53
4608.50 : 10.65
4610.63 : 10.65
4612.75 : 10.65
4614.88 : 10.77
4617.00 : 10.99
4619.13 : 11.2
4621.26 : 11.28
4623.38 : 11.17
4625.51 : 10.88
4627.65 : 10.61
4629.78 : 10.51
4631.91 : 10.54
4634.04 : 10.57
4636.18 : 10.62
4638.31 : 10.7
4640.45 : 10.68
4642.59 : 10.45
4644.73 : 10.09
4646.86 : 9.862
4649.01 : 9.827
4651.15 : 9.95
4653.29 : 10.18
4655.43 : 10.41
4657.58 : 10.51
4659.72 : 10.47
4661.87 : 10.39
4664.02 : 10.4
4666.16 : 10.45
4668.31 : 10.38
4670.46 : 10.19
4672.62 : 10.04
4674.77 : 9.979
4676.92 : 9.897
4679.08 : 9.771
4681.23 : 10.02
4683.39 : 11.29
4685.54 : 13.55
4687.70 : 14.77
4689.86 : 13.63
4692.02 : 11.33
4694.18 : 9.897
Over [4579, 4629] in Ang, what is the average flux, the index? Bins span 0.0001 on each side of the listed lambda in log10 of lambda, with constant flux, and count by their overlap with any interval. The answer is 10.8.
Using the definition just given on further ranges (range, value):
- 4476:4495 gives 11.6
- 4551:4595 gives 11.2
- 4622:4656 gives 10.5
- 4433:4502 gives 11.1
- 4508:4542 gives 11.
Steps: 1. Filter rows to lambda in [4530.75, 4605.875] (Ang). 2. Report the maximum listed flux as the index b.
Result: 11.81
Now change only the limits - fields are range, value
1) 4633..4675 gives 10.7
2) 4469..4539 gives 11.82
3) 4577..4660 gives 11.28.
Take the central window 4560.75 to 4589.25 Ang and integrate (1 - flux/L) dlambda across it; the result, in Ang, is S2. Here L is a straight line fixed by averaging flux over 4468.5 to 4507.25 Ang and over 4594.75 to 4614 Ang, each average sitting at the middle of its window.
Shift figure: -1.1 Ang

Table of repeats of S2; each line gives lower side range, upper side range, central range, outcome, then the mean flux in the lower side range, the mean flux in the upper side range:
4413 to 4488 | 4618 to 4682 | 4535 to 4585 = -2.7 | 10.9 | 10.4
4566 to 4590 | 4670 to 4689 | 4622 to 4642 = 0.8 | 11.2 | 11.1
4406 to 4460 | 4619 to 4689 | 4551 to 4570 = -1.2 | 10.7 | 10.7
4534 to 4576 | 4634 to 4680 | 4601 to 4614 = 0.3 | 11.3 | 10.3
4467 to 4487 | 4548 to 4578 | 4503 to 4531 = 0.9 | 11.6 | 11.3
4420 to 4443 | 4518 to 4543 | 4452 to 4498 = -3.7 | 10.1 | 11.1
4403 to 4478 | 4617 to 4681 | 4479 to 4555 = -3.8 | 10.9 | 10.4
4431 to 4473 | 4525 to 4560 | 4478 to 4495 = -1.2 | 10.7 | 11.2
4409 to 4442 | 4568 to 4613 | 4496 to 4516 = -0.7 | 10.5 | 10.9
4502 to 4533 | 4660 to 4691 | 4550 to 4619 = 0.4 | 11.1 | 11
